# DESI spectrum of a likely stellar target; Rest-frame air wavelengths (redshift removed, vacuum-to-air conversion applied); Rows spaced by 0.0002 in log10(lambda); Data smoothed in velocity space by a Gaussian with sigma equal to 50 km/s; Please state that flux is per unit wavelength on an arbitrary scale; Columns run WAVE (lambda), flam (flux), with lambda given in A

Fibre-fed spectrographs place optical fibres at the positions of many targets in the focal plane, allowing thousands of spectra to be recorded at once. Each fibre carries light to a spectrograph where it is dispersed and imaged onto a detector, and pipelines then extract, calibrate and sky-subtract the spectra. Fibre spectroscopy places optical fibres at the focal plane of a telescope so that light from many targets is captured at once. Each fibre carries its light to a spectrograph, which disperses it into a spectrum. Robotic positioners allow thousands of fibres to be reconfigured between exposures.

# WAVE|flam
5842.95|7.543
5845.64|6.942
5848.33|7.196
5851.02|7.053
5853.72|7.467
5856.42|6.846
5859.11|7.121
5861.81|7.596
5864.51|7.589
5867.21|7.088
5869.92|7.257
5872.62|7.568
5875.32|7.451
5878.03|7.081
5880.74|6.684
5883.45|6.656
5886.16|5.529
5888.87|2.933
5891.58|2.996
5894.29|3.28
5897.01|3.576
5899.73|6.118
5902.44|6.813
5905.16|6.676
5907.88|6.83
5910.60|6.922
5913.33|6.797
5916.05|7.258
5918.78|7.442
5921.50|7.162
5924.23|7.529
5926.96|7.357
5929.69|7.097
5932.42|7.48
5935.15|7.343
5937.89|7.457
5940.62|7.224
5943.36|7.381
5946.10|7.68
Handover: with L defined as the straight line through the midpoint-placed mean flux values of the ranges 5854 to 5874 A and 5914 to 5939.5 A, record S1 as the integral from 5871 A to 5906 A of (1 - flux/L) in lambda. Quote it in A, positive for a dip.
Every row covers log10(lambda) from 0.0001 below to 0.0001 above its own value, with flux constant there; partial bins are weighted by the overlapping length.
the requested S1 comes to 8.0 A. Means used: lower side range 7.31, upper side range 7.33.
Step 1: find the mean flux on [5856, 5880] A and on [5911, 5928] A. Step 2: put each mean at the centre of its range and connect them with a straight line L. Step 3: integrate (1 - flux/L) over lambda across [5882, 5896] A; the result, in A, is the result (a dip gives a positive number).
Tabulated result 5.8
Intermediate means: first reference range 7.29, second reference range 7.23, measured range 4.28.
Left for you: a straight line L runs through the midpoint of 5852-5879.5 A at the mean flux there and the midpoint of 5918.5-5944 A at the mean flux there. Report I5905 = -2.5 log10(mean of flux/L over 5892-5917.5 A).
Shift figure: 0.23 mag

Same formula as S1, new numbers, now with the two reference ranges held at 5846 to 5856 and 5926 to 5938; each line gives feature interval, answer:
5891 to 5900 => 4.3 A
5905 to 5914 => 0.6 A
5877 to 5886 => 0.8 A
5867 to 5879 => -0.2 A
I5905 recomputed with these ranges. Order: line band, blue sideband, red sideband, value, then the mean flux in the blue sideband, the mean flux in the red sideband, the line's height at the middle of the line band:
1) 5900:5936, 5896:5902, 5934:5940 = -0.14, 5.23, 7.38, 6.3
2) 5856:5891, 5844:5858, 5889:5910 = -0.07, 7.11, 5.12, 6.19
